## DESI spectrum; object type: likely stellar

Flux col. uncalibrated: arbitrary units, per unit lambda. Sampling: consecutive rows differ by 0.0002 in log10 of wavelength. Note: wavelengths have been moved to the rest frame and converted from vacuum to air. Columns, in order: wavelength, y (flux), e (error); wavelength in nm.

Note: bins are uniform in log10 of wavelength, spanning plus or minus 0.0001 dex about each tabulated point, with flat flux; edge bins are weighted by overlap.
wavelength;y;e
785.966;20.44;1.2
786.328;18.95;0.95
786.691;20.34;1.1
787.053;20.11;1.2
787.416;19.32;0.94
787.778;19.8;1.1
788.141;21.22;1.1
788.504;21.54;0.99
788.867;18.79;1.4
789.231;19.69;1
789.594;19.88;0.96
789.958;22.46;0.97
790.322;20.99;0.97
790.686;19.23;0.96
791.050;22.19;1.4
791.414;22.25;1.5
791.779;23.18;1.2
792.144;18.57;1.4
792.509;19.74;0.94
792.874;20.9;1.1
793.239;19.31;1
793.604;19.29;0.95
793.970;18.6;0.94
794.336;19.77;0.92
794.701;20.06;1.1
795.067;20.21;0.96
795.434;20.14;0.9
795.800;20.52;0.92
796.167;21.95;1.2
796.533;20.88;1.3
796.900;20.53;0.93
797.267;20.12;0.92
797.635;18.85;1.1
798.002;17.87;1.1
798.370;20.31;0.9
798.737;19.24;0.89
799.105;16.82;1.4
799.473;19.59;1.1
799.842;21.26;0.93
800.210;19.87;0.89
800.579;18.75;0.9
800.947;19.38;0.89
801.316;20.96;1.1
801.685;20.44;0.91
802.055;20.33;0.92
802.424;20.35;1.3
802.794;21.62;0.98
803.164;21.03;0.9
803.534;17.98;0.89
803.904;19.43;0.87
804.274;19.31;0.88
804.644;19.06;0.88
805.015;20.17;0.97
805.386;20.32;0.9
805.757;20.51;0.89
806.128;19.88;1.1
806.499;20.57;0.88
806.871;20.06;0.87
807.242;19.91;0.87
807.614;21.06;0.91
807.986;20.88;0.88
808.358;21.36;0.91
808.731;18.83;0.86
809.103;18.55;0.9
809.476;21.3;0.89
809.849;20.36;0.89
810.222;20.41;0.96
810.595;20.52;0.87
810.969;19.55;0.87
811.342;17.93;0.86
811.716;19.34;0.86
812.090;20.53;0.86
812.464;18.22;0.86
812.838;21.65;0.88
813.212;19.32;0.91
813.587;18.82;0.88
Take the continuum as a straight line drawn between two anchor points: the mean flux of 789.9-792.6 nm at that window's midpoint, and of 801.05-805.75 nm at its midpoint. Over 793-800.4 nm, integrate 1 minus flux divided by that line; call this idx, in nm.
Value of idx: 0.31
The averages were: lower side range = 21.1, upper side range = 20.1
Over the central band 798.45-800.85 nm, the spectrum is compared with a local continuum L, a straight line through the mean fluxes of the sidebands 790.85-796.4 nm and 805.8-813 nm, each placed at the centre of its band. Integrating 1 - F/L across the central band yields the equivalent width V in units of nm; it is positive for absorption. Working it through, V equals 0.12 nm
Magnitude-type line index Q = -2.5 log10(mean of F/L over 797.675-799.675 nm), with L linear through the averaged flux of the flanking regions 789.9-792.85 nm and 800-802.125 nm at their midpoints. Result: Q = 0.079 mag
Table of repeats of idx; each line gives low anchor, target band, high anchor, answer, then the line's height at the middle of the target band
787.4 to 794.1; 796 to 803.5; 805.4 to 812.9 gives 0.100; 20.2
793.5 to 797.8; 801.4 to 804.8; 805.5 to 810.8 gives 0.038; 20.2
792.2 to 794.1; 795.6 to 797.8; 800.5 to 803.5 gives -0.072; 19.8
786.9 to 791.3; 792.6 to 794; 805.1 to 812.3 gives 0.051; 20.4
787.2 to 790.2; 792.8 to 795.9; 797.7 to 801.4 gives 0.002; 19.8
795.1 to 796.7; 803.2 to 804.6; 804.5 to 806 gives 0.069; 20.1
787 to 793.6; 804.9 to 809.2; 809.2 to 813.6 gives -0.050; 20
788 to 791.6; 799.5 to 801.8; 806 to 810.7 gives 0.050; 20.5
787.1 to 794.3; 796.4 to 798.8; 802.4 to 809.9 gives 0.066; 20.2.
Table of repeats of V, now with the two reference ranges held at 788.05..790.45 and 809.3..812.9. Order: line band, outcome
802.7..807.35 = 0.036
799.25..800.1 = 0.003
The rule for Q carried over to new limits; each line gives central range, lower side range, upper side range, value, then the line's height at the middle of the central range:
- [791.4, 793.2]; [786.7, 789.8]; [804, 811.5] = -0.03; 20.1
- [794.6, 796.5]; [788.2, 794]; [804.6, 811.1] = -0.01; 20.4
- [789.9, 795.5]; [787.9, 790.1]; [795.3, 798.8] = 0.00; 20.3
